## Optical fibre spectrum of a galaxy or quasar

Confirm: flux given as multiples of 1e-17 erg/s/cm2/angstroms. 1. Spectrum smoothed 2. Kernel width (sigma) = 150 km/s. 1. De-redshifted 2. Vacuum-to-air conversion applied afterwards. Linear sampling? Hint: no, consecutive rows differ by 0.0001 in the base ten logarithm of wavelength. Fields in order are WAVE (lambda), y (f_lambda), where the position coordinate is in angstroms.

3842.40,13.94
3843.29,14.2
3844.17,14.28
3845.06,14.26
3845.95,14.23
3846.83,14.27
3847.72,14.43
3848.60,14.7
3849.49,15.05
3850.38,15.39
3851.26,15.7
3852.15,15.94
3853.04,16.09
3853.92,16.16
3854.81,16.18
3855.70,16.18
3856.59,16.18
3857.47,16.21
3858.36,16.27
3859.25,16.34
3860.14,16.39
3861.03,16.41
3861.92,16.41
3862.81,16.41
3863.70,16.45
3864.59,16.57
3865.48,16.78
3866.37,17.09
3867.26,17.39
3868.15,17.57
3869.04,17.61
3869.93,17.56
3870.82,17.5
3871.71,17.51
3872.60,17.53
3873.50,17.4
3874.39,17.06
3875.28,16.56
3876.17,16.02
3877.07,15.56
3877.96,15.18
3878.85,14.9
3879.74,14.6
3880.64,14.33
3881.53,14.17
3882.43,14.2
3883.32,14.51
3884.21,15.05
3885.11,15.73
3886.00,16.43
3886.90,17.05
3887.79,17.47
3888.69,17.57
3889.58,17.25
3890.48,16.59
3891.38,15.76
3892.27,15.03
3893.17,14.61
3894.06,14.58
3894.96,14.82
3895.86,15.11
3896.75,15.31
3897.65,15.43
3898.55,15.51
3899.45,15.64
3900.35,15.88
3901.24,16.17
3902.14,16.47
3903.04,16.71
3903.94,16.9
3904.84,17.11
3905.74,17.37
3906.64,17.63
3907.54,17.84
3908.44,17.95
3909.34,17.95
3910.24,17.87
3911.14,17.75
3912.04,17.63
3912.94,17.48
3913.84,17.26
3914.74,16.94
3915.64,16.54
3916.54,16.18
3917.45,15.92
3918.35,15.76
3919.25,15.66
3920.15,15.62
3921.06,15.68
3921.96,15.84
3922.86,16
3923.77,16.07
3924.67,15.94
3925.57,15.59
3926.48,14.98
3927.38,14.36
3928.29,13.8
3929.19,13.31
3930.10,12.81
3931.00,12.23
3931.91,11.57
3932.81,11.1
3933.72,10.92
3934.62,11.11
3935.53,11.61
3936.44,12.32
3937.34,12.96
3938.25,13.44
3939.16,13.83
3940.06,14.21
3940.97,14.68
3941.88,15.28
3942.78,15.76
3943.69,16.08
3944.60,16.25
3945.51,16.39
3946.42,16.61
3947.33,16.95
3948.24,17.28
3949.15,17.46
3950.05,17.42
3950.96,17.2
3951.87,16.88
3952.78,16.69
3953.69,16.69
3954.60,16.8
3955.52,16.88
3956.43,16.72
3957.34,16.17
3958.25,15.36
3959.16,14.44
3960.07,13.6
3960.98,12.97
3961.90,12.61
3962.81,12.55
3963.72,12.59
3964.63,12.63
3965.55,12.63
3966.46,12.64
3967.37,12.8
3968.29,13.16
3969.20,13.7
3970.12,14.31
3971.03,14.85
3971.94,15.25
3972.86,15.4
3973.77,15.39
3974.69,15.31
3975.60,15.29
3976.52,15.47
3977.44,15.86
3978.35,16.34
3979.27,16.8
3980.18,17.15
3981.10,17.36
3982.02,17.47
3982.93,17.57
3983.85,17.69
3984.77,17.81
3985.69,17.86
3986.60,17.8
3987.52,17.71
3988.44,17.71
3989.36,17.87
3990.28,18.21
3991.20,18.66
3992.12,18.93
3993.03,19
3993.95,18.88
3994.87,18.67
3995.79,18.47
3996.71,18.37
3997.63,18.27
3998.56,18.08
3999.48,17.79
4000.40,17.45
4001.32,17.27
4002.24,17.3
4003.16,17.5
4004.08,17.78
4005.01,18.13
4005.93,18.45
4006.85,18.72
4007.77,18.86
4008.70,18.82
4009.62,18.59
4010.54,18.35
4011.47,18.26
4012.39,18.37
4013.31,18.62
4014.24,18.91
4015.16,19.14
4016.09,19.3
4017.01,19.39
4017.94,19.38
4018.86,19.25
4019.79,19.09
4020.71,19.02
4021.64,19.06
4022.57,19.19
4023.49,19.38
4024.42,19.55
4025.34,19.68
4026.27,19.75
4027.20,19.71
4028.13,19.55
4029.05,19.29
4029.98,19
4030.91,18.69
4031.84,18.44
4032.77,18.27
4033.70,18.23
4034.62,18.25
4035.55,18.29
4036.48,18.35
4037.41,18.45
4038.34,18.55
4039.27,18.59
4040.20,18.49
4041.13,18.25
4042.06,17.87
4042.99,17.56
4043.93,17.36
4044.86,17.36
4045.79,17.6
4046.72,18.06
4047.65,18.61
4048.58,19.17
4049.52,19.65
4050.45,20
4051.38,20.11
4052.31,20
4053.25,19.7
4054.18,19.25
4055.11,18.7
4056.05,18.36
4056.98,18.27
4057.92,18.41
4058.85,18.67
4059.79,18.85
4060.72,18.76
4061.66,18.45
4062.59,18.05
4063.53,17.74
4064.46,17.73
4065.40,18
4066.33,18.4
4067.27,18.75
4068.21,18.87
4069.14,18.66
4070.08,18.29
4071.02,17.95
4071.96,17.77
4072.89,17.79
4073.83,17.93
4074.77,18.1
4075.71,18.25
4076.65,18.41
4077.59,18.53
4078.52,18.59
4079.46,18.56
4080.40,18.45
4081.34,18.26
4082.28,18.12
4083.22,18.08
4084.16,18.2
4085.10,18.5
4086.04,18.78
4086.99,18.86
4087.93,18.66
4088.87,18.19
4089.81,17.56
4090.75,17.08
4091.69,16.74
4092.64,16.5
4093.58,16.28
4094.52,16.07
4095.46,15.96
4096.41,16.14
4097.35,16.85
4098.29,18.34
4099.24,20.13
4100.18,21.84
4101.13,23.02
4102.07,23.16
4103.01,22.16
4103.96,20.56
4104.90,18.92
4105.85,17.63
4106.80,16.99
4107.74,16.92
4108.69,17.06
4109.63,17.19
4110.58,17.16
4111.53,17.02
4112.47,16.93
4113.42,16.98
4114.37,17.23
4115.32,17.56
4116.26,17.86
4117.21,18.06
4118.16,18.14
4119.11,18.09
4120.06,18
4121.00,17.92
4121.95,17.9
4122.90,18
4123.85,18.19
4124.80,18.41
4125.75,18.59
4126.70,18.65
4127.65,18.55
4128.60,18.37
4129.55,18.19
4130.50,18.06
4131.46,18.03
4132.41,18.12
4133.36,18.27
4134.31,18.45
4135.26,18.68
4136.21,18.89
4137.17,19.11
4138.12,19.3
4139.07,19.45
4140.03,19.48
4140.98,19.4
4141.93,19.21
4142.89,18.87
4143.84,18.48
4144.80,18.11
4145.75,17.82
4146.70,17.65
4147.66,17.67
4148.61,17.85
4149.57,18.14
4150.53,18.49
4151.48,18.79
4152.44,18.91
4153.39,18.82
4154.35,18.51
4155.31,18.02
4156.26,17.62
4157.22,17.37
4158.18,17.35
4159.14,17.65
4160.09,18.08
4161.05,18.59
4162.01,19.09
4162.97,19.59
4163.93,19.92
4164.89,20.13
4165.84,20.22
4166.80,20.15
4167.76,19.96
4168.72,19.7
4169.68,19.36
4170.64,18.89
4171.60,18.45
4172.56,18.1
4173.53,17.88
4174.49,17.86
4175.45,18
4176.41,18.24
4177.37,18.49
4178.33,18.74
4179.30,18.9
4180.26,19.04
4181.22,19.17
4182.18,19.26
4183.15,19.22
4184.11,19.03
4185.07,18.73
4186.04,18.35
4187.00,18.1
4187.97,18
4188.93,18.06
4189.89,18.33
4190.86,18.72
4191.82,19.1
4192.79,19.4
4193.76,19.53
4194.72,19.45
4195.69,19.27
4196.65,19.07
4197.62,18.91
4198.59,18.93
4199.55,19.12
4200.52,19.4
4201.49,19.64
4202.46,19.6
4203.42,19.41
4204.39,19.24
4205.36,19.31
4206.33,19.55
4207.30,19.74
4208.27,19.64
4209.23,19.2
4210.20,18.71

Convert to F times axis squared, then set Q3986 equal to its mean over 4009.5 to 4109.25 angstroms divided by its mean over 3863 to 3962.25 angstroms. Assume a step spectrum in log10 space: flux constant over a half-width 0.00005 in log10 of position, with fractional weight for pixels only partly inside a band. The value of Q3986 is 1.3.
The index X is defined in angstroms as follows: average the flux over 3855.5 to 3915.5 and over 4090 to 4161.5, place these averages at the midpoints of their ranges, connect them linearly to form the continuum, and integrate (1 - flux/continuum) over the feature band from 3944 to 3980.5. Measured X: 3.7 angstroms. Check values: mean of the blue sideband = 16.4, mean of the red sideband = 18.2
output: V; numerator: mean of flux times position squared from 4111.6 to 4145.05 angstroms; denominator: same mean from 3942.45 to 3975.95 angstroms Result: 1.3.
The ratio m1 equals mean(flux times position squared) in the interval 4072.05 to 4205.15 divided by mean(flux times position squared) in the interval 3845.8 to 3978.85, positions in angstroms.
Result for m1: 1.33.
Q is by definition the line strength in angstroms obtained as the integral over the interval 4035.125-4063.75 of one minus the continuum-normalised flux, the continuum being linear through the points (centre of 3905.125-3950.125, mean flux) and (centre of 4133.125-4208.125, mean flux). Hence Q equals -2.5 angstroms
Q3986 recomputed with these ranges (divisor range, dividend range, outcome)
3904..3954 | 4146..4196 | 1.36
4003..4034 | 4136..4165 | 1.05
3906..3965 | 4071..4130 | 1.29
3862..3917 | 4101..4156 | 1.26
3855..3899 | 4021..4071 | 1.26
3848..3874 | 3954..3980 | 0.94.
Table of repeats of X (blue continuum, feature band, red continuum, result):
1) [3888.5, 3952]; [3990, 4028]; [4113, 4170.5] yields -4.41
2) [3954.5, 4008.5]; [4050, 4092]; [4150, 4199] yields -2.24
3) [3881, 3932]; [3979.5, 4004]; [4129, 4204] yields -1.62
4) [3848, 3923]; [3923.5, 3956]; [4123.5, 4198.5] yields 3.76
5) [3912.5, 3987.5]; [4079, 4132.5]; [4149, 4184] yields -1.30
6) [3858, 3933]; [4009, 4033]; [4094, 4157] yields -2.42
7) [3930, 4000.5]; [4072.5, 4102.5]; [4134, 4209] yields -1.32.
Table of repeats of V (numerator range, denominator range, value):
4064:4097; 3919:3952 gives 1.31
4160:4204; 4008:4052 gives 1.09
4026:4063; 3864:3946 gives 1.28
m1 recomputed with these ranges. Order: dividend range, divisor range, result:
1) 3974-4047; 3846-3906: 1.22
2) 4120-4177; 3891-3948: 1.35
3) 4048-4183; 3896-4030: 1.21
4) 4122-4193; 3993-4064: 1.06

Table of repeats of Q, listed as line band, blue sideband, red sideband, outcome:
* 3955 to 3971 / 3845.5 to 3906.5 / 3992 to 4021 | 3.4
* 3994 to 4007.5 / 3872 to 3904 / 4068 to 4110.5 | -0.7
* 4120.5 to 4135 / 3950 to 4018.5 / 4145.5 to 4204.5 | 0.0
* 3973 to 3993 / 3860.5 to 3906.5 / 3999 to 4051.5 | 0.8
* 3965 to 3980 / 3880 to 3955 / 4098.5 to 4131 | 1.5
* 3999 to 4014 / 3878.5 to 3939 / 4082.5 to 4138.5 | -1.2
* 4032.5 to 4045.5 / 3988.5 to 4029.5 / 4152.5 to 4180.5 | 0.4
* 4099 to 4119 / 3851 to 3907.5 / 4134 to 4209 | -0.4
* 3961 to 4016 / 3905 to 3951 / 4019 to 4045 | 1.7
